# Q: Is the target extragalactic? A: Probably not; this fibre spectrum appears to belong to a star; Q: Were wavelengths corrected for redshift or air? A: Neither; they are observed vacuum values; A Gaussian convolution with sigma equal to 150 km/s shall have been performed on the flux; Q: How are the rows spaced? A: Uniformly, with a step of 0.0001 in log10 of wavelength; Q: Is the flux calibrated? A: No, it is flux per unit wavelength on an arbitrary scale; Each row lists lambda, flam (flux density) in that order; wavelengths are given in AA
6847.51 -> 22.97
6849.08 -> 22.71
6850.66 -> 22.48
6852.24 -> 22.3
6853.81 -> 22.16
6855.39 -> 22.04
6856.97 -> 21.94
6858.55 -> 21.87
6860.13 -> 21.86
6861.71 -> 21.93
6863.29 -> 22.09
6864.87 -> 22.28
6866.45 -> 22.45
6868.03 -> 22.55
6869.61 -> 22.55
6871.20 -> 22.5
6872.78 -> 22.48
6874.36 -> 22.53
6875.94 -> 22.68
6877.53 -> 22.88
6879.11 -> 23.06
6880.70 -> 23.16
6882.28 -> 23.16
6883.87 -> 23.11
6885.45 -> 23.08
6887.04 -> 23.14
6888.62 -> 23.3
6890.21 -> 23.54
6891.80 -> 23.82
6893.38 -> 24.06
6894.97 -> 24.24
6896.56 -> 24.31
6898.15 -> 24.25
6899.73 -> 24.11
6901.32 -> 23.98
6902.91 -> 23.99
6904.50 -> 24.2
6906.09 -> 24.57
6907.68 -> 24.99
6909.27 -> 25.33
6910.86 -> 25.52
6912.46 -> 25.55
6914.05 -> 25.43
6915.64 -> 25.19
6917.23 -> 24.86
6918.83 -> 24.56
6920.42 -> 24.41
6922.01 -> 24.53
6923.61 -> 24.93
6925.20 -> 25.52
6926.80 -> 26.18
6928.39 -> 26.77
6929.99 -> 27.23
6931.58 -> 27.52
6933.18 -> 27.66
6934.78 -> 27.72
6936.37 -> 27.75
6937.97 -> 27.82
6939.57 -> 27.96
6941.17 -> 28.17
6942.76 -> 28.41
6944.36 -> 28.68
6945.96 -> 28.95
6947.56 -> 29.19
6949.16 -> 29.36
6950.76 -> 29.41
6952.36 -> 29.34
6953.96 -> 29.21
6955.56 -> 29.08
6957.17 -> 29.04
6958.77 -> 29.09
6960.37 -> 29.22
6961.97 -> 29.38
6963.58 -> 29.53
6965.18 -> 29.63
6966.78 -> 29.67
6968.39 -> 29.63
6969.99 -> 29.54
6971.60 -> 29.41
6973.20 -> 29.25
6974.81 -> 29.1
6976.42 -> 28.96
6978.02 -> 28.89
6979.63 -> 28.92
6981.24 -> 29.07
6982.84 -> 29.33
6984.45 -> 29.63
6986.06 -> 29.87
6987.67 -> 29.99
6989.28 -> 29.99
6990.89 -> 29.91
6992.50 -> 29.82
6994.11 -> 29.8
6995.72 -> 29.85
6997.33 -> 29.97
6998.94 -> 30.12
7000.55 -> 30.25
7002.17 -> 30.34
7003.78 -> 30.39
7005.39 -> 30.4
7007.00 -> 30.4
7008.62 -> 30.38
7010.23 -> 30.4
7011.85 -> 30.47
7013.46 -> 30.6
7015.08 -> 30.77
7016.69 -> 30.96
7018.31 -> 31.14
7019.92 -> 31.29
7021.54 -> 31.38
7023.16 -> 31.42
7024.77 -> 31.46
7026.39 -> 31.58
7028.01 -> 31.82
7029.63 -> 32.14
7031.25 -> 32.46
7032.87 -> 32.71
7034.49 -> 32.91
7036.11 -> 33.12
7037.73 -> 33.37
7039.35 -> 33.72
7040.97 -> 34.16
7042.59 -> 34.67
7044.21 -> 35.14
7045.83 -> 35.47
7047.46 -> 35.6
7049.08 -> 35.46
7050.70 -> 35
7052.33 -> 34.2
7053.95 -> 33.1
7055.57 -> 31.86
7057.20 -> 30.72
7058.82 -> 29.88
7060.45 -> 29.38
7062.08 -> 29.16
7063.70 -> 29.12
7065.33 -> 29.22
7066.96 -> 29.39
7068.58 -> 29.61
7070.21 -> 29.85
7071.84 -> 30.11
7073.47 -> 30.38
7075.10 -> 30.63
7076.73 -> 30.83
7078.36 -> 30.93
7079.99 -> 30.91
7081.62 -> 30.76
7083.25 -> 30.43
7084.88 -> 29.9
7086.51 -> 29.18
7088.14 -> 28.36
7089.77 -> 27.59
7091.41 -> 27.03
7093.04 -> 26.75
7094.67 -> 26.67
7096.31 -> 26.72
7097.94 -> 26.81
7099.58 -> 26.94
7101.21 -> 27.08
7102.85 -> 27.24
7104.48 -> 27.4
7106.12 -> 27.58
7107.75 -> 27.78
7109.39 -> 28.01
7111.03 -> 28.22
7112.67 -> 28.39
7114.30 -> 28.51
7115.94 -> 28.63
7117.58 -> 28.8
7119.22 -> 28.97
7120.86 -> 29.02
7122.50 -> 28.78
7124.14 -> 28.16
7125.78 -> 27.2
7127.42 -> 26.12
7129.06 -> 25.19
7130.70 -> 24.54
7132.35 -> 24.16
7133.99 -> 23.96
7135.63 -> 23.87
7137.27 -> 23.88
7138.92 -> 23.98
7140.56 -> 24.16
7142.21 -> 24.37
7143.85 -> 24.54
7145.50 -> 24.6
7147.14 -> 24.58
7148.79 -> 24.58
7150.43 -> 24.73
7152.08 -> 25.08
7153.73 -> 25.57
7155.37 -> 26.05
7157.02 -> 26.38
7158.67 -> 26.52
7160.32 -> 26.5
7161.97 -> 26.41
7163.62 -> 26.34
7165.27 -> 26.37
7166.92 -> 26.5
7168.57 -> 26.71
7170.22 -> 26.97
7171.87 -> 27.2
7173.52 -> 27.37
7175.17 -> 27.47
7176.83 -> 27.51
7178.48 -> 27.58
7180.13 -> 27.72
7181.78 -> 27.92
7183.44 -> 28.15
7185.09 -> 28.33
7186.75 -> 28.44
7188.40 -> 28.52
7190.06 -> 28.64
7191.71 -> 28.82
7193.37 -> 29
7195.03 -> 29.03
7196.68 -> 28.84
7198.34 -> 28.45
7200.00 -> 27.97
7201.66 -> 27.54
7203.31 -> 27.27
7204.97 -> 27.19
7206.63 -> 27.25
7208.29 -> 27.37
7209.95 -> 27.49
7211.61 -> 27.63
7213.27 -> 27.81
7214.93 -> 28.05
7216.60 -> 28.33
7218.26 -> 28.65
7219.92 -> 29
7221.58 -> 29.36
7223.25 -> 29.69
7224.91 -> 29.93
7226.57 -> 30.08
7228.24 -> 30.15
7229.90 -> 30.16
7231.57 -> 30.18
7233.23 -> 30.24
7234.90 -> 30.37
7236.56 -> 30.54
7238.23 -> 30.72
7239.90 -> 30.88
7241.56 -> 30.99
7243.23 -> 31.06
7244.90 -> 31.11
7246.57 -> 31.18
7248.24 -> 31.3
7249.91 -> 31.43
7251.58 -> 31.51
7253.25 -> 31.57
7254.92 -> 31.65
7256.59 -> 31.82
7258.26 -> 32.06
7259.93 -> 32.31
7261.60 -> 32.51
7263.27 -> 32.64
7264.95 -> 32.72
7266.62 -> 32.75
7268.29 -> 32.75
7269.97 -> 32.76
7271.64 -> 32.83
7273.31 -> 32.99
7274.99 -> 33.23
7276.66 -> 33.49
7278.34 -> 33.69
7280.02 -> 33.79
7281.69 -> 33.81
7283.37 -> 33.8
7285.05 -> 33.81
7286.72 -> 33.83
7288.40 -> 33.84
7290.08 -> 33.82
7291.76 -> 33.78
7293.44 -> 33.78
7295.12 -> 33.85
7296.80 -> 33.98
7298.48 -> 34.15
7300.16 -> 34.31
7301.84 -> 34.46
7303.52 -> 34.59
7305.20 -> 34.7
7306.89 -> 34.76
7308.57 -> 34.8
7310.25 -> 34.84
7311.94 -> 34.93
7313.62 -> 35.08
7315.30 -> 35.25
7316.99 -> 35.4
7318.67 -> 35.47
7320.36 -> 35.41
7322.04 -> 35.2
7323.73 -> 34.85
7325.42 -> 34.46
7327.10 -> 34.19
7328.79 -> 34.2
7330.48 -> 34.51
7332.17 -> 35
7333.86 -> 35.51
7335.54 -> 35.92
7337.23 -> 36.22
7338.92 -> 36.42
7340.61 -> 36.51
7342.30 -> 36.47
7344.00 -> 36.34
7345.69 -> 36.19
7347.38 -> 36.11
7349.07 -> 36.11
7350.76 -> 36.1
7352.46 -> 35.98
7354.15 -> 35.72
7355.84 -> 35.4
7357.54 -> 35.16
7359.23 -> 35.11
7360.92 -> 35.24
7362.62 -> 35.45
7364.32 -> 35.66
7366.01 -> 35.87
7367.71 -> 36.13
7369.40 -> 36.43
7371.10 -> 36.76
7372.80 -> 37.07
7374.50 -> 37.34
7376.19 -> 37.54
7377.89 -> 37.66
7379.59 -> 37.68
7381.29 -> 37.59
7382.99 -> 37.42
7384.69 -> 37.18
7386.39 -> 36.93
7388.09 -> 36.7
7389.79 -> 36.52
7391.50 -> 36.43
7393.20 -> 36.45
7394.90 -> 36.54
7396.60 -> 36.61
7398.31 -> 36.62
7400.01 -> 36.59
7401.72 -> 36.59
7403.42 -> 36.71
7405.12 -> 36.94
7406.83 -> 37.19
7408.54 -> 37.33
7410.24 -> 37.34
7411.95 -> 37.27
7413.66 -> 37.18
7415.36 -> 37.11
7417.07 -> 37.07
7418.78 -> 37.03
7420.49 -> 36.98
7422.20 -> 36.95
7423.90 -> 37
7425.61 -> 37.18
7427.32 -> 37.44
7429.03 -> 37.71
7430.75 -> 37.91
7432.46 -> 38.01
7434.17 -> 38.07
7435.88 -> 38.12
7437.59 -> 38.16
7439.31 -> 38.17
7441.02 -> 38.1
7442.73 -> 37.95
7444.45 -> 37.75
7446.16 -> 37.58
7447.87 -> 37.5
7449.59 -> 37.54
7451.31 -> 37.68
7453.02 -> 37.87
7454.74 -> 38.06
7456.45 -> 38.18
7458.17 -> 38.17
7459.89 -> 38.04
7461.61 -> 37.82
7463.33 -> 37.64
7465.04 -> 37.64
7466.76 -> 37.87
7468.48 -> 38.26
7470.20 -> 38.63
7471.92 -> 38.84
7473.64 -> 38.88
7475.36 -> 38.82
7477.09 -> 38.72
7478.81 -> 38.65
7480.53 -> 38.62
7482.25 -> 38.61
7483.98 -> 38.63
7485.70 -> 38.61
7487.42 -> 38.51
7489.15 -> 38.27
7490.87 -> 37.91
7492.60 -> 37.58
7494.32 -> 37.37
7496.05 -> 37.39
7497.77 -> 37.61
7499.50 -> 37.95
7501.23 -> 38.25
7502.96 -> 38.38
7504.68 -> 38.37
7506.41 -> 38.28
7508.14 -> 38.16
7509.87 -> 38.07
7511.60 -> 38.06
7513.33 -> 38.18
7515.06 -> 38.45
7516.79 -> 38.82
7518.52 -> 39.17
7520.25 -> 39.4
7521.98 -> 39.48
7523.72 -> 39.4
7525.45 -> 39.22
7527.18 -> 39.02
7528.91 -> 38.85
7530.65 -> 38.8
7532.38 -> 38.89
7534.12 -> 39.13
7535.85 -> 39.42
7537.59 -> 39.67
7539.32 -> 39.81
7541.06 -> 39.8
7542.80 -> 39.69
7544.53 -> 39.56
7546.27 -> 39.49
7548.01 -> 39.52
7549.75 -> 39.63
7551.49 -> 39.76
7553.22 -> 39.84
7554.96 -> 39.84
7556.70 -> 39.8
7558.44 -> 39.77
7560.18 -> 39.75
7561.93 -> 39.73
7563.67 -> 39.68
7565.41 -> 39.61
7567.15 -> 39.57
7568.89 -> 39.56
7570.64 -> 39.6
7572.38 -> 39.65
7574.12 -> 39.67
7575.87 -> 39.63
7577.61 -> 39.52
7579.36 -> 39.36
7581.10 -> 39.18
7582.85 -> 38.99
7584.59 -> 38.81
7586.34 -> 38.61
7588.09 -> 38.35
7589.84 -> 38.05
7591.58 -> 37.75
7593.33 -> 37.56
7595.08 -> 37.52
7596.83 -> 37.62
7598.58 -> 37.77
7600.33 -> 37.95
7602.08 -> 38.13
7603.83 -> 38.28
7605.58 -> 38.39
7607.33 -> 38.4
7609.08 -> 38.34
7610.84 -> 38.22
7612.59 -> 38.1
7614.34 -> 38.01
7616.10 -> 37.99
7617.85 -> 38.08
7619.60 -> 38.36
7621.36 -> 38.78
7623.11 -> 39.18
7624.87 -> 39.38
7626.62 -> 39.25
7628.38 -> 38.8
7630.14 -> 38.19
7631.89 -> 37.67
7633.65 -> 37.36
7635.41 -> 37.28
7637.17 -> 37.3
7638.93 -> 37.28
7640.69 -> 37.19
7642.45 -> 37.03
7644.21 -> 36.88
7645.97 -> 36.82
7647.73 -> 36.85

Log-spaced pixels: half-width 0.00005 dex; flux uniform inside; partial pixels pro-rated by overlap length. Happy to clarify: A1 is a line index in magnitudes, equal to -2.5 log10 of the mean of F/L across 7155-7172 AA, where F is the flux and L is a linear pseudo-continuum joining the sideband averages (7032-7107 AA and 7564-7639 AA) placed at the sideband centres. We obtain 0.203 mag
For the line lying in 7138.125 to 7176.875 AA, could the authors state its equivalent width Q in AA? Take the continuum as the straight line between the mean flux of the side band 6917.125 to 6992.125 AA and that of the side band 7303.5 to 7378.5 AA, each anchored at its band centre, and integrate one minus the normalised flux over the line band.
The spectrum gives 7.7 AA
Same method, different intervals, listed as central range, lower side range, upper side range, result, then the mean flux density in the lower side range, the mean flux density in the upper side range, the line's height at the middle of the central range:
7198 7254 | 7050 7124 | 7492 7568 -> 4.9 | 29.2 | 39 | 32.3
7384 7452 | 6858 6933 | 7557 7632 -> -4.3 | 24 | 38.7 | 35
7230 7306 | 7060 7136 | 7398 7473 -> 0.8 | 28.2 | 37.6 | 32.9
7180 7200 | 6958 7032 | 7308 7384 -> 2.9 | 30.2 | 35.8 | 33.3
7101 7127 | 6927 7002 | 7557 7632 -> 2.7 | 29.1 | 38.7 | 31.4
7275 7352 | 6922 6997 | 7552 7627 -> -0.9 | 28.7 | 38.8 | 34.4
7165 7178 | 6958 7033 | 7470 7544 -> 2.4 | 30.2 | 38.7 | 33.1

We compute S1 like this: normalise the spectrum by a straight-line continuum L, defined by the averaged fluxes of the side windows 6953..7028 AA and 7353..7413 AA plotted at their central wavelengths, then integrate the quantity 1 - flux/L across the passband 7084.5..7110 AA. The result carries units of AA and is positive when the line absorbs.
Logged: 3.4 AA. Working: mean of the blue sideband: 30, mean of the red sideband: 36.6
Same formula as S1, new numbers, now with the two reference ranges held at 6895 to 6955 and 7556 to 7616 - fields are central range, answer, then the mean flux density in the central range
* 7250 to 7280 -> 0.2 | 32.6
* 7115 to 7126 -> 0.5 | 28.6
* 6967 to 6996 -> -2.1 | 29.5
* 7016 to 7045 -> -4.2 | 32.5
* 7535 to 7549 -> -0.6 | 39.6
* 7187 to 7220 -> 3.6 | 28.1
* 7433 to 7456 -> -1.1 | 37.9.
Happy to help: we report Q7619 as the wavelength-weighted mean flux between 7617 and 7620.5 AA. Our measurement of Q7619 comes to 38.2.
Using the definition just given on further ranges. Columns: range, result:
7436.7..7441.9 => 38.2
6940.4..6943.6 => 28.4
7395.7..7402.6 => 36.6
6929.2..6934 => 27.5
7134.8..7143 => 24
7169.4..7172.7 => 27.1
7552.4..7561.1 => 39.8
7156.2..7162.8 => 26.4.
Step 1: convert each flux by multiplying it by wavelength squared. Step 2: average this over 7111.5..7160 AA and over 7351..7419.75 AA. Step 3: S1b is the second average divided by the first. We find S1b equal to 1.51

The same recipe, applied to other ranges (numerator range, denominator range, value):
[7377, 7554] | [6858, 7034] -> 1.61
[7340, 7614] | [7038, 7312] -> 1.39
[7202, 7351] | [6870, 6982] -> 1.37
